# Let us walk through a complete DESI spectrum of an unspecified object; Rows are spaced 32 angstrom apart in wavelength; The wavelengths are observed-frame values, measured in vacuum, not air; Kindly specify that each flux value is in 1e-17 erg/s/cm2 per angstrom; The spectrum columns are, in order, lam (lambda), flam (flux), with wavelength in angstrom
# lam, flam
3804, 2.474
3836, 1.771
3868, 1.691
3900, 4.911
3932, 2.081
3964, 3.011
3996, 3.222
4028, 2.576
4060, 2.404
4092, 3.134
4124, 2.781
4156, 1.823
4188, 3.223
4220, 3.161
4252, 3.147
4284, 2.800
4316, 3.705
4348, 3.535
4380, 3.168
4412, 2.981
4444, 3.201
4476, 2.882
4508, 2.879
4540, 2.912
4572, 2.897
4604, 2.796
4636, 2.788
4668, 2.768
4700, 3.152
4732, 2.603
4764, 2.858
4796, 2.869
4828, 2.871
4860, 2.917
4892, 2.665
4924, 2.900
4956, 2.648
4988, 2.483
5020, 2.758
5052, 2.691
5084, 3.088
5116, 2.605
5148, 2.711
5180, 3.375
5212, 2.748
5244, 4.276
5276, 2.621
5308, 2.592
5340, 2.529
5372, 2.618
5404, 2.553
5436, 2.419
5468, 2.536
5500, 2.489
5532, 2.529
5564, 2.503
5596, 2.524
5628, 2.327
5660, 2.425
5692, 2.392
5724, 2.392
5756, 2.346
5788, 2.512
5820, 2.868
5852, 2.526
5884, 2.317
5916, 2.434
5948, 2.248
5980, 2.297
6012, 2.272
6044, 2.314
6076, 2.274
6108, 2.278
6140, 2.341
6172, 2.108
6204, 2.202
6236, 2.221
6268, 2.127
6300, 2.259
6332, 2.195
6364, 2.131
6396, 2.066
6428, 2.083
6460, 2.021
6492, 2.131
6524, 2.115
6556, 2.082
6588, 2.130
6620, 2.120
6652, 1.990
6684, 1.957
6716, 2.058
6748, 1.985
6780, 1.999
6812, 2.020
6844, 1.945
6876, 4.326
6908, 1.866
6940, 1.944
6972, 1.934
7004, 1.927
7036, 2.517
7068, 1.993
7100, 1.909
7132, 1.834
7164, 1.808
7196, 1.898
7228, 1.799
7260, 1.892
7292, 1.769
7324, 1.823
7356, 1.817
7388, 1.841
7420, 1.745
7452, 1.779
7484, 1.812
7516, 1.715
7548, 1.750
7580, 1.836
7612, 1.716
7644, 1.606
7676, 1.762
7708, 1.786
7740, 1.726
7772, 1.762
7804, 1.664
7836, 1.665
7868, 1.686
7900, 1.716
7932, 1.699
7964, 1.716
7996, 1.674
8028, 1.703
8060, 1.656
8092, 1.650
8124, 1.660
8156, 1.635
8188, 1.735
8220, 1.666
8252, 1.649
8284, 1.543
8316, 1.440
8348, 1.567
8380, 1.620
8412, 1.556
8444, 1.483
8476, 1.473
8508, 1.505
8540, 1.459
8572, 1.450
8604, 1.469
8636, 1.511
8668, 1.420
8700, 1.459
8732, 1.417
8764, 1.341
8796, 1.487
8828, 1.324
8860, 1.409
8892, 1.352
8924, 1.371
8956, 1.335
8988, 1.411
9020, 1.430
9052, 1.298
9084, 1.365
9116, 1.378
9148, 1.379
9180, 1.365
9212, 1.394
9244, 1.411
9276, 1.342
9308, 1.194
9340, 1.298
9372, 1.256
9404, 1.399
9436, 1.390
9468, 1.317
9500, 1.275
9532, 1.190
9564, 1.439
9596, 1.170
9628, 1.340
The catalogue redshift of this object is 0.046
